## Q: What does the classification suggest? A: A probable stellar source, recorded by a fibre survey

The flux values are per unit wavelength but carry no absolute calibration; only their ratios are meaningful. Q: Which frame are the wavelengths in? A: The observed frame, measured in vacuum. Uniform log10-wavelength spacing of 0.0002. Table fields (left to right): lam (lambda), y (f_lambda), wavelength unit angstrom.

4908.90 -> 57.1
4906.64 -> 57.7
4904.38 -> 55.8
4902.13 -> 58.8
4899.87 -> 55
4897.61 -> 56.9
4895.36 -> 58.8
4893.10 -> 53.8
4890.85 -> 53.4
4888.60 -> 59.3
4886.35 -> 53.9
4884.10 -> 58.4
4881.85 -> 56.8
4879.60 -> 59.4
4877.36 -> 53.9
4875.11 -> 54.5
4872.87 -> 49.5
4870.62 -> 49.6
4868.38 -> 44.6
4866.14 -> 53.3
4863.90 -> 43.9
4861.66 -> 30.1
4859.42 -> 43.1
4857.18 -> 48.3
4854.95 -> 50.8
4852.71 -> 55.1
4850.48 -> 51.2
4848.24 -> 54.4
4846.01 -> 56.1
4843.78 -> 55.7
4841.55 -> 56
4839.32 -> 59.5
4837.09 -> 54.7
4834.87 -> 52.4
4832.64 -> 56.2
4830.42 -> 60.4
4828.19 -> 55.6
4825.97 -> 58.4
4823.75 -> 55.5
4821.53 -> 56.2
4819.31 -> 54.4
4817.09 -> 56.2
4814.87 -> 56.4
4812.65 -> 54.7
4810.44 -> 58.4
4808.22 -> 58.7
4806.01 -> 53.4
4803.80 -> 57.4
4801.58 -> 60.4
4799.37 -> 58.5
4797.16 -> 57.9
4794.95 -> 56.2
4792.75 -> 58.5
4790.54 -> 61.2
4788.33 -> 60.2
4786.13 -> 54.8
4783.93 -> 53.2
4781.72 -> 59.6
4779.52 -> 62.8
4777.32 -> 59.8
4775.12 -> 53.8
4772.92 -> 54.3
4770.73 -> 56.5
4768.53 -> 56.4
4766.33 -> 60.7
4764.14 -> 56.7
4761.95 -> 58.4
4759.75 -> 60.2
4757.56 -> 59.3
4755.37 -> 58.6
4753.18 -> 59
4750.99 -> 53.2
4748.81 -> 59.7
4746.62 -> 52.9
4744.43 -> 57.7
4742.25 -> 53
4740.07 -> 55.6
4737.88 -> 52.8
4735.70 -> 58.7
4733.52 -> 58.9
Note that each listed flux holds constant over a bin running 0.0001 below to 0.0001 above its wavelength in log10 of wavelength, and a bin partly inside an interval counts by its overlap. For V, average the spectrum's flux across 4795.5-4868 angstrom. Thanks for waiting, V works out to 54.1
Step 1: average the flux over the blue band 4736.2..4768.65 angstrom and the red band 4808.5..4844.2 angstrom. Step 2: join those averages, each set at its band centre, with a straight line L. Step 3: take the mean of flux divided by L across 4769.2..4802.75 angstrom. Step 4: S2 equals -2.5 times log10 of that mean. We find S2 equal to -0.02 mag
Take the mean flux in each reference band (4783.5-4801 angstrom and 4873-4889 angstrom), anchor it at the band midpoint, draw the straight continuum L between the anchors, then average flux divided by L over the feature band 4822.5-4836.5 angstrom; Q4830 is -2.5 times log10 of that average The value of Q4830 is 0.01 mag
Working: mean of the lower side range 57.8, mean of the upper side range 56.1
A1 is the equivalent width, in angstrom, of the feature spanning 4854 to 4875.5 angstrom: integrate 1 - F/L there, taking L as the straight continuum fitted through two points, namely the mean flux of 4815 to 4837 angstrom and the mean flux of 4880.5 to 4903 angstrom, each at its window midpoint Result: 3.8 angstrom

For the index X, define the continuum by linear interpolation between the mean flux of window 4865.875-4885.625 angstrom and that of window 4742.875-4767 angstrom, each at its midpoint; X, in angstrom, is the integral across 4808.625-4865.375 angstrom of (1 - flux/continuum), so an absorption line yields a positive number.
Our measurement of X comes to 1.44 angstrom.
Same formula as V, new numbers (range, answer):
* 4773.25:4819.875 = 57.4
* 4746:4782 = 57.8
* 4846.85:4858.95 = 51.6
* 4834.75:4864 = 51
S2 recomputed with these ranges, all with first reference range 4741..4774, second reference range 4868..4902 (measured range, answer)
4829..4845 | -0.013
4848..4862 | 0.154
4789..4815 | -0.026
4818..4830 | -0.006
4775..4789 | -0.024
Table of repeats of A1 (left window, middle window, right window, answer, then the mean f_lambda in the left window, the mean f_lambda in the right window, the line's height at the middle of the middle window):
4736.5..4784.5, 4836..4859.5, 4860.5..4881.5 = -1.3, 57.1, 49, 50.7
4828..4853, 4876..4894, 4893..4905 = 0.1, 55.6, 56.8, 56.5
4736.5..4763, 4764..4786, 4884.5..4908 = -0.2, 56.7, 56.4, 56.7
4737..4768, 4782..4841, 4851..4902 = -2.5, 57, 52.1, 54.6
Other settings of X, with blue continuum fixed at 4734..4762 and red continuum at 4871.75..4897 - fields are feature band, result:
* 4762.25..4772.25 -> -0.15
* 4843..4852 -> 0.26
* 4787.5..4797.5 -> -0.42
